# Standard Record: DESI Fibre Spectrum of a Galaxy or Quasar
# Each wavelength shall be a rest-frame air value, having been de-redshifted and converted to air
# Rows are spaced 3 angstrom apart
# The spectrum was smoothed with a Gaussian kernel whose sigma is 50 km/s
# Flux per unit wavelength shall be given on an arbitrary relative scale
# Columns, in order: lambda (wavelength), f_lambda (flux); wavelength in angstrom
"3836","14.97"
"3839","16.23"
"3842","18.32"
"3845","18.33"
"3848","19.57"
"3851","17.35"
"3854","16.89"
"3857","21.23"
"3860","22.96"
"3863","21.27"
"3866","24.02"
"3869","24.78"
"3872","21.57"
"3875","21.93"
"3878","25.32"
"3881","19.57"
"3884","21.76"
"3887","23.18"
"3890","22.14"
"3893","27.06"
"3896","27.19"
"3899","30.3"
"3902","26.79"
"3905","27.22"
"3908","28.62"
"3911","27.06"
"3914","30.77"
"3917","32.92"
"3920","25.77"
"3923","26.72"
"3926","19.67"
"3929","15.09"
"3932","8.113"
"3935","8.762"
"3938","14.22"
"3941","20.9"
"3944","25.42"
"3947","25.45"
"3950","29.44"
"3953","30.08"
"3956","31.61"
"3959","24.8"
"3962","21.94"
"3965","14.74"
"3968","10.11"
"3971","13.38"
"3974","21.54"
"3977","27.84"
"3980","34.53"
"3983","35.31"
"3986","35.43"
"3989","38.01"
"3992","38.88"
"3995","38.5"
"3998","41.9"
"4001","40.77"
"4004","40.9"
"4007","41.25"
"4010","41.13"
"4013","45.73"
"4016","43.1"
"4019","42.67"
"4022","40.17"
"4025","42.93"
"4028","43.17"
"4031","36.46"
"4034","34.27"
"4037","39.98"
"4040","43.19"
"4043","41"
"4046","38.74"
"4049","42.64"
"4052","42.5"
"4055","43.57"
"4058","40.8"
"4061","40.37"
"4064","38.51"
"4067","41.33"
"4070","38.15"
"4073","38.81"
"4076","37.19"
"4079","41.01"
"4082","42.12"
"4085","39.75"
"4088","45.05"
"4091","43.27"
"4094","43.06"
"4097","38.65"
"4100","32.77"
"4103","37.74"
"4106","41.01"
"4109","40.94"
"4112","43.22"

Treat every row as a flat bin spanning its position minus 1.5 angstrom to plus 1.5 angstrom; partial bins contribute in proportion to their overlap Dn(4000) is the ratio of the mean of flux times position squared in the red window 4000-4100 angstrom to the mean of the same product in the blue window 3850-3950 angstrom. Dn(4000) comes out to 1.9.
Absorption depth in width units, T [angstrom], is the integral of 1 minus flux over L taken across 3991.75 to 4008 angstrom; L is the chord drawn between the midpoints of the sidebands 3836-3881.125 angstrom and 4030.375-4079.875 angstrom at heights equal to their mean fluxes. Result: -2.81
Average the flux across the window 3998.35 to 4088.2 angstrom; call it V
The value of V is 40.9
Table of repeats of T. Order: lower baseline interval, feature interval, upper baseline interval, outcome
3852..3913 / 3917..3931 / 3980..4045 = 3.1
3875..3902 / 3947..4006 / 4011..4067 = 7.8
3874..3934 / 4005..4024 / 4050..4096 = -3.8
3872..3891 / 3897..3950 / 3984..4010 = 8.7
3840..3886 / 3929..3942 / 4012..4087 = 7.1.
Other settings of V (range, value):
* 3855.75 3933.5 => 24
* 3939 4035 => 32.8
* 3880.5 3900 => 24.6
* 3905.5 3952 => 22.8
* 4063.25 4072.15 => 39.4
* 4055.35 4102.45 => 40.1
